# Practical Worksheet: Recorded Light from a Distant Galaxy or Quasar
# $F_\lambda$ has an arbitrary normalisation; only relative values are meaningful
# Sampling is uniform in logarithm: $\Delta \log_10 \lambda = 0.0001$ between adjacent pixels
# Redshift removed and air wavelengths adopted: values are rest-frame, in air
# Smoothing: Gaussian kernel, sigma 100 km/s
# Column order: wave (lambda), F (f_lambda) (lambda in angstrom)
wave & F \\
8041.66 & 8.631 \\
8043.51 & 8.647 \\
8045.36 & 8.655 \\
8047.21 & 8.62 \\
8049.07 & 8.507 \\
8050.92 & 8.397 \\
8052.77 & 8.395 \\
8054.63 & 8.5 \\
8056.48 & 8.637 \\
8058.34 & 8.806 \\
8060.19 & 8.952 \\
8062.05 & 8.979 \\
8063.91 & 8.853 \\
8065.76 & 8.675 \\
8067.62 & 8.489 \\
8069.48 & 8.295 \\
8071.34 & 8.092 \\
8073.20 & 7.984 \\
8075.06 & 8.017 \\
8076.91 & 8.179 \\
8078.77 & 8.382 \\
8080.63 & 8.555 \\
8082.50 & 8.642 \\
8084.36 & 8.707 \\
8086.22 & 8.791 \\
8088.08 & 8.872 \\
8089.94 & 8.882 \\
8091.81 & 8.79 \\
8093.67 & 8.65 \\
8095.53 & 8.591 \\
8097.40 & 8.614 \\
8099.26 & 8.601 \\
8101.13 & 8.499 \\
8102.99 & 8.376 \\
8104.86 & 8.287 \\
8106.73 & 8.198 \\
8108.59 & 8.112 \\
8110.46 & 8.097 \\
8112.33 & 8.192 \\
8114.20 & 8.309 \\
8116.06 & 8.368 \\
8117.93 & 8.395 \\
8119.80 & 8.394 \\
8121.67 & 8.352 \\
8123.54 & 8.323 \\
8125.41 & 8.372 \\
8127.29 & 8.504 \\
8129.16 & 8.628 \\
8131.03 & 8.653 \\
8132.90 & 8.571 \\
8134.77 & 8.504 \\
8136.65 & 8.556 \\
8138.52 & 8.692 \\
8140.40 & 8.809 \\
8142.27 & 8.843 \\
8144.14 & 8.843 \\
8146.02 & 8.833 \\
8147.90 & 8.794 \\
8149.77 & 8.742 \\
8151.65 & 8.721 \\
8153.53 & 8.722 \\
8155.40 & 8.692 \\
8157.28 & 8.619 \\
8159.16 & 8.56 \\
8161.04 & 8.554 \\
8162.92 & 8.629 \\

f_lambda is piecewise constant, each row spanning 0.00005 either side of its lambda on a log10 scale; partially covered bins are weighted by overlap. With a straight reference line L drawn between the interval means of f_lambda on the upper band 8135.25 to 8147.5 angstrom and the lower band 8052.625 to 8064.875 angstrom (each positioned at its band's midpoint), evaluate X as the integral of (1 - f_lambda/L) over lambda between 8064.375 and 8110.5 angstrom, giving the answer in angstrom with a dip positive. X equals 1.51 angstrom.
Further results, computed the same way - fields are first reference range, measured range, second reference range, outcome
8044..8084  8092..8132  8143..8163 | 0.9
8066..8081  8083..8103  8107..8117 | -1.1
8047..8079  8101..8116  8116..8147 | 0.5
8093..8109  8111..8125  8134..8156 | 0.4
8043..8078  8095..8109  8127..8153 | 0.3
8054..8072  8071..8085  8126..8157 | 0.5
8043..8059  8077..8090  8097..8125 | -0.3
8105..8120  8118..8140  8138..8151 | 0.1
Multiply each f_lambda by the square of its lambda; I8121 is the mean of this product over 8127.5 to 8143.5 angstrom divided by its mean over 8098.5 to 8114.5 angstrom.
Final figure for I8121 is 1.05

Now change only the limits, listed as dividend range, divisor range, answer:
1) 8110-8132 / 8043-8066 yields 0.98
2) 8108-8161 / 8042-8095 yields 1.01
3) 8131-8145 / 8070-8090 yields 1.04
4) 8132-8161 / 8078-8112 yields 1.03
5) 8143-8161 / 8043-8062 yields 1.04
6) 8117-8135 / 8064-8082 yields 1.03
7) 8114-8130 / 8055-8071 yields 0.98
